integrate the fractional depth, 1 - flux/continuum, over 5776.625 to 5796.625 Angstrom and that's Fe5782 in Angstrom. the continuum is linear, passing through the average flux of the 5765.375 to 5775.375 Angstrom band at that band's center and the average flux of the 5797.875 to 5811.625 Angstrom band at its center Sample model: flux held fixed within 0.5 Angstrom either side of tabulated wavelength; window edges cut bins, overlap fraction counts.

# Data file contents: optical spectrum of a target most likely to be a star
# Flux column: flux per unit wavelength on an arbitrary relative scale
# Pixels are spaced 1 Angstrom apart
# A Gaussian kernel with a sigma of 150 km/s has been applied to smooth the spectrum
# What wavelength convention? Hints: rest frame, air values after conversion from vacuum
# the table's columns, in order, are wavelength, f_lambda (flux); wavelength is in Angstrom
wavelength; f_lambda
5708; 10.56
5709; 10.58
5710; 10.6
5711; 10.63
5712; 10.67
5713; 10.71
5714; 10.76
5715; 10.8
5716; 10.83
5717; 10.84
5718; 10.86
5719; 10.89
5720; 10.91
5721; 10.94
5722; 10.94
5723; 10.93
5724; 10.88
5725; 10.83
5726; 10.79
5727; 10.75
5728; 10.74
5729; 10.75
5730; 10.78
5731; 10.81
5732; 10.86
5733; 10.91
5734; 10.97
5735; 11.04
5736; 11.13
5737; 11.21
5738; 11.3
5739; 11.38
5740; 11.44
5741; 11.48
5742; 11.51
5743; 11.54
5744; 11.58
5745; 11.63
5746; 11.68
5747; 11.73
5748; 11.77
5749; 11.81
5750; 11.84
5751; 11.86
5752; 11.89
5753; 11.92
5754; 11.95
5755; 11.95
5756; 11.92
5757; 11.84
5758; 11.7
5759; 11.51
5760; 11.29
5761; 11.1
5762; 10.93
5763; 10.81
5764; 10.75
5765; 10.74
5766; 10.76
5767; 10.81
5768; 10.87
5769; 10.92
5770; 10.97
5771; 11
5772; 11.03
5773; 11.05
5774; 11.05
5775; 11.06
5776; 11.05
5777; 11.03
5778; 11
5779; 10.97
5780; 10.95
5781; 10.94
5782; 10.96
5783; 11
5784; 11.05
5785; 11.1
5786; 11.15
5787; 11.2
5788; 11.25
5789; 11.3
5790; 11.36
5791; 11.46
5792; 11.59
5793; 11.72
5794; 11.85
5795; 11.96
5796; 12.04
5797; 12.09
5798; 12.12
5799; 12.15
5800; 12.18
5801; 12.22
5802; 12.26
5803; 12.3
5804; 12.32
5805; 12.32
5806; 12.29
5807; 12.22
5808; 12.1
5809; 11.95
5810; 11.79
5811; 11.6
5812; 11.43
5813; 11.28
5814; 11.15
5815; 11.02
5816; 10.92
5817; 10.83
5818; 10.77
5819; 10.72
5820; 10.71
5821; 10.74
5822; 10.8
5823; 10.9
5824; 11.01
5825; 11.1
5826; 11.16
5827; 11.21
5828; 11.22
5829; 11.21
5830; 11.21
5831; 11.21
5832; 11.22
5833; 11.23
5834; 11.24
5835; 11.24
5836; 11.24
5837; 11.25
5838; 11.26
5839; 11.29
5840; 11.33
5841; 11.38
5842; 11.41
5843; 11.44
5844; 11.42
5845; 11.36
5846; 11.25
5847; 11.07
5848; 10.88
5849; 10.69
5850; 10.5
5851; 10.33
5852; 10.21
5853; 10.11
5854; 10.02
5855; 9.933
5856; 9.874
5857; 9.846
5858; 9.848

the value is 0.36 Angstrom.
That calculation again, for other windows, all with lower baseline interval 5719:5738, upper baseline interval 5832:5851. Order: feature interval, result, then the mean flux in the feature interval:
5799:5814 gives -1.22 Angstrom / 12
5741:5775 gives -1.26 Angstrom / 11.4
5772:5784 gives 0.02 Angstrom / 11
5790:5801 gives -0.84 Angstrom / 11.9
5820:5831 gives 0.09 Angstrom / 11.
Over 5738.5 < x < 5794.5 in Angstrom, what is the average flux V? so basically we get 11.3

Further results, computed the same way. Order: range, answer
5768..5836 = 11.4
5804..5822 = 11.4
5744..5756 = 11.8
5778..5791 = 11.1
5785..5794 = 11.4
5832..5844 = 11.3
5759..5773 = 10.9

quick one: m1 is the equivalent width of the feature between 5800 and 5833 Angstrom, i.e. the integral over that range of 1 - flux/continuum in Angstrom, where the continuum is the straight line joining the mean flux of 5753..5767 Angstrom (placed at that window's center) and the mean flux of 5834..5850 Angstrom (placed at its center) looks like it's -0.5 Angstrom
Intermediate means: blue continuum 11.3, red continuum 11.2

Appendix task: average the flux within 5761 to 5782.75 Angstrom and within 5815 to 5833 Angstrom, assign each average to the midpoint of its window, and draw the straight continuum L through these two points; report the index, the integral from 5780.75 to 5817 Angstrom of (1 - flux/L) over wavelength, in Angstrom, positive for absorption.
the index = -2.2 Angstrom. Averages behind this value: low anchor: 10.9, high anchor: 11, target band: 11.7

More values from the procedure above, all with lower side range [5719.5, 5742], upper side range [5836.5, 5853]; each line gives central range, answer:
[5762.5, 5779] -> 0.1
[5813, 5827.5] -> 0.1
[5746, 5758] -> -0.9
